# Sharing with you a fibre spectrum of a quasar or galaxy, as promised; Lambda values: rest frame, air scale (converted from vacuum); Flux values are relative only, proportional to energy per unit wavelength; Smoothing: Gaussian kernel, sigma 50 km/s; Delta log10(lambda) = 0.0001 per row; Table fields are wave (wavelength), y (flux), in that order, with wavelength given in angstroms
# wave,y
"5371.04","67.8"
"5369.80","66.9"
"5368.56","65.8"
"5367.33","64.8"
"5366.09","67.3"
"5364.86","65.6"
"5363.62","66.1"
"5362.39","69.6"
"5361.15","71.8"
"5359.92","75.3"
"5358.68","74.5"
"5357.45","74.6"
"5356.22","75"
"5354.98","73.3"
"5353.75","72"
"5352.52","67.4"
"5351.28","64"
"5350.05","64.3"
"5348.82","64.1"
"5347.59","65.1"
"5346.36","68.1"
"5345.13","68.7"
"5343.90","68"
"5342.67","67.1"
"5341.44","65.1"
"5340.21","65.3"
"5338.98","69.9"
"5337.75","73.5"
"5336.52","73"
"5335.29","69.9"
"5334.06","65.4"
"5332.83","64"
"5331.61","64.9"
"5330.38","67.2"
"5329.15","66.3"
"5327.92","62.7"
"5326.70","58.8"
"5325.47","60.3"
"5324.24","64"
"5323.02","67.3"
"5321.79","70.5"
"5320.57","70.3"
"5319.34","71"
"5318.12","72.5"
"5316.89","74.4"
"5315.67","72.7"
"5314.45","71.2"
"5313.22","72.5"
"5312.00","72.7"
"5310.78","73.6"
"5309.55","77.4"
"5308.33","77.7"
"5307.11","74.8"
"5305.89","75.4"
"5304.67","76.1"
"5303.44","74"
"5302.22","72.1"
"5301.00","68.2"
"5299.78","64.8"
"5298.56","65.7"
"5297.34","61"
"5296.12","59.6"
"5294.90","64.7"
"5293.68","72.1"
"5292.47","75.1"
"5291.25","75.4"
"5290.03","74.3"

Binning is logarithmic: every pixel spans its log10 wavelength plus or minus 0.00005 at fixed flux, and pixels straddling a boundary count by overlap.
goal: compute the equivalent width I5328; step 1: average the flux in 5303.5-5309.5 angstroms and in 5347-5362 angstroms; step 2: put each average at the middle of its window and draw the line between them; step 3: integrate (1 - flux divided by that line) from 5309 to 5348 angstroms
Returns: 2.5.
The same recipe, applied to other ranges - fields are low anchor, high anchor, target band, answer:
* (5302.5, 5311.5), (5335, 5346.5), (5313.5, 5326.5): 0.7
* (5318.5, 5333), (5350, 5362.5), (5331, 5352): 0.5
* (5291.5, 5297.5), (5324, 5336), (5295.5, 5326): -2.0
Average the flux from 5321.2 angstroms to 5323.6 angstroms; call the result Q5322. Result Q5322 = 68.8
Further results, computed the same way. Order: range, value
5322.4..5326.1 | 63.7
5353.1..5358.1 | 73.8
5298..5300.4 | 65.3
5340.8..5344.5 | 66.7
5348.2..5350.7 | 64.3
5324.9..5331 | 63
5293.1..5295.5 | 68.3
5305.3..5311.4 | 75.8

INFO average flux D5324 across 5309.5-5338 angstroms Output 68.8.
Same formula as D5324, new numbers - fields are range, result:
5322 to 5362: 67.9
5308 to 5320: 73.4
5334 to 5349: 68.1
